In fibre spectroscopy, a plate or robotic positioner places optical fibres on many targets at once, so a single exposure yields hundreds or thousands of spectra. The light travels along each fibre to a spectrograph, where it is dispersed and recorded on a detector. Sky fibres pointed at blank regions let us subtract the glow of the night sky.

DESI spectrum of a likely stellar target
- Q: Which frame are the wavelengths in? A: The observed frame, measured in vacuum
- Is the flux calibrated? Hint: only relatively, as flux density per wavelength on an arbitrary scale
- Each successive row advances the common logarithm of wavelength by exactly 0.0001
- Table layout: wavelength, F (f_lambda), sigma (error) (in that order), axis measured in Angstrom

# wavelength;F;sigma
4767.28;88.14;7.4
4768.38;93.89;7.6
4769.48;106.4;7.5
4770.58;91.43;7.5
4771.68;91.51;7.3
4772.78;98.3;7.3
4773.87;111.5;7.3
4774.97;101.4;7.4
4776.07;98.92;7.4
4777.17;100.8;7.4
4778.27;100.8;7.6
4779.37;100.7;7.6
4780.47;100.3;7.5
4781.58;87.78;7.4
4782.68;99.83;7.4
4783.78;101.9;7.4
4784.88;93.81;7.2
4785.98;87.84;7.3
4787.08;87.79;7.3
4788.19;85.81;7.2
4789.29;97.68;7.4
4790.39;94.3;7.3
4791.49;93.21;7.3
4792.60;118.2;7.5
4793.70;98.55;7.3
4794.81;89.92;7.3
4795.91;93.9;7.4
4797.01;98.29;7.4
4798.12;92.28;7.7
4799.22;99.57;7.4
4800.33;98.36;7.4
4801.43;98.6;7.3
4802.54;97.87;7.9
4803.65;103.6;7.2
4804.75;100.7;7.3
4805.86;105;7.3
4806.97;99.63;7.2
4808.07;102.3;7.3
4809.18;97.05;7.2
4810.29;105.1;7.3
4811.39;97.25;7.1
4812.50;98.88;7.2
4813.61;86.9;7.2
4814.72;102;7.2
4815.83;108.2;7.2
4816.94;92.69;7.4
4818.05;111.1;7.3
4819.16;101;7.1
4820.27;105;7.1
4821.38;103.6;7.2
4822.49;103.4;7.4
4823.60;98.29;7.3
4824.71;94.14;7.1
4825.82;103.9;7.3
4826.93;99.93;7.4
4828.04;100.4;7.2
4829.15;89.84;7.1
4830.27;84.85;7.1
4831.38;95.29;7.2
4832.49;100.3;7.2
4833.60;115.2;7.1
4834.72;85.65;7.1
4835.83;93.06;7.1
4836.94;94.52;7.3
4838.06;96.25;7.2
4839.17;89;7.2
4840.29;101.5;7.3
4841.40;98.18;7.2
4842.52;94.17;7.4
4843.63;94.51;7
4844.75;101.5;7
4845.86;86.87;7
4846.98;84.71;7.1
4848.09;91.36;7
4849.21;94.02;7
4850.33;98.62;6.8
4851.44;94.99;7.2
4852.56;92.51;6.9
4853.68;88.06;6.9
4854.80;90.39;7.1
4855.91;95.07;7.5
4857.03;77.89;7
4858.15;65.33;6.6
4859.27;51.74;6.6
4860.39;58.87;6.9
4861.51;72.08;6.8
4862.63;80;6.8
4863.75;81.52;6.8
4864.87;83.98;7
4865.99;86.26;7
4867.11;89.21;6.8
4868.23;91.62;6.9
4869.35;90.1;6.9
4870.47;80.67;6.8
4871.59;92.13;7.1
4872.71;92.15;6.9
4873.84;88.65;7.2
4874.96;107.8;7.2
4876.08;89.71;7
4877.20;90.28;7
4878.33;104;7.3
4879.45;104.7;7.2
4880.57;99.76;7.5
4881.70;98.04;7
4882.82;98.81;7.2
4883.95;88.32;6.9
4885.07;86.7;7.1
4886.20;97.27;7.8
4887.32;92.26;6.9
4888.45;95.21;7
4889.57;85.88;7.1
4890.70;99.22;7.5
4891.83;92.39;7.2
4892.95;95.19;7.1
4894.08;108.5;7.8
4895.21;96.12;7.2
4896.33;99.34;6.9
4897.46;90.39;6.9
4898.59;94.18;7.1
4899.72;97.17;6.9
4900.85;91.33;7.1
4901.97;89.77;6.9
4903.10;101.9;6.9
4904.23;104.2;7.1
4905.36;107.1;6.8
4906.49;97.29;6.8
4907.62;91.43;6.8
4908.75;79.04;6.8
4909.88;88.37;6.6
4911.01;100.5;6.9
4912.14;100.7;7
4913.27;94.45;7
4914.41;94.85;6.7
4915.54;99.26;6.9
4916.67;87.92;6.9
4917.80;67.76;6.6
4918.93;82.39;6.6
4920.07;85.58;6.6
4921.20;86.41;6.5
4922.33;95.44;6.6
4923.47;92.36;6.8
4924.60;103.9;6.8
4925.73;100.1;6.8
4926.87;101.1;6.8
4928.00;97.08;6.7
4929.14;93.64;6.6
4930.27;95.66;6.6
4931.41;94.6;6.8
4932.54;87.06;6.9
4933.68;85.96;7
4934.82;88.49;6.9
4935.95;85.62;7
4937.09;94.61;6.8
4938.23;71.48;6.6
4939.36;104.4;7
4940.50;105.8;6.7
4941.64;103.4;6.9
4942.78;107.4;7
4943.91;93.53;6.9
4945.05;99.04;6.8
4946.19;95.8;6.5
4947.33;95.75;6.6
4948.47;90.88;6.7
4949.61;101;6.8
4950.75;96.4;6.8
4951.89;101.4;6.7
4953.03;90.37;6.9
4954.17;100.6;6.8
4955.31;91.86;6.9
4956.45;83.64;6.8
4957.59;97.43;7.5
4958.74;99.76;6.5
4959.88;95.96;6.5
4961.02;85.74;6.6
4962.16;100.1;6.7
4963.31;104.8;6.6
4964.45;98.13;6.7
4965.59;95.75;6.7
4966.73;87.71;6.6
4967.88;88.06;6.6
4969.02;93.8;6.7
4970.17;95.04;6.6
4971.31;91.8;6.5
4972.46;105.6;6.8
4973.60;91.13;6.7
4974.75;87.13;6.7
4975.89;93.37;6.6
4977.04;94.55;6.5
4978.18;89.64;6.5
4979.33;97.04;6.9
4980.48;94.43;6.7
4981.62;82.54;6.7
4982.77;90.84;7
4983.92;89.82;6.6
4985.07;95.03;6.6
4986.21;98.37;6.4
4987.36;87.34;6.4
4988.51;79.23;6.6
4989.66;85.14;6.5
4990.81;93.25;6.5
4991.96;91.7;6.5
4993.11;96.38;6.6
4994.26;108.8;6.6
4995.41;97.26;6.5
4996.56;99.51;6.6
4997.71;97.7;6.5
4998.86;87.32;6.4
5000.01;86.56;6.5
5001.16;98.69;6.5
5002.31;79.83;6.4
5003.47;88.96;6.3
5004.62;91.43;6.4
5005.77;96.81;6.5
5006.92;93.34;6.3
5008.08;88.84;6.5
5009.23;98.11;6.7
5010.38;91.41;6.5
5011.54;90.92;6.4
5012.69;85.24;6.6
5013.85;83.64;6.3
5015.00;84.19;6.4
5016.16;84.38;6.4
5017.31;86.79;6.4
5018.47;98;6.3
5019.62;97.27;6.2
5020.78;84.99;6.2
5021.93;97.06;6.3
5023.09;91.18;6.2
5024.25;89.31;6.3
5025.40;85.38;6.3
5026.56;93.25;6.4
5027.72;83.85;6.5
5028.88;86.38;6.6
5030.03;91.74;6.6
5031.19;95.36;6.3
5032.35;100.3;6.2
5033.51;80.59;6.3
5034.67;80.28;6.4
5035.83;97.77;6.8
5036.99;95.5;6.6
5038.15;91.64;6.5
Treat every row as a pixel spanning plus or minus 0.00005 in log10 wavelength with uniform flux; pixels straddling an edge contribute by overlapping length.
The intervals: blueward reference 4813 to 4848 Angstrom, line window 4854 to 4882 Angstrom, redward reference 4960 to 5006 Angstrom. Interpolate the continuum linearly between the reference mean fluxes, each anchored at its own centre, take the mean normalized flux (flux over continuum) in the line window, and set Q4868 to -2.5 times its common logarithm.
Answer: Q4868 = 0.116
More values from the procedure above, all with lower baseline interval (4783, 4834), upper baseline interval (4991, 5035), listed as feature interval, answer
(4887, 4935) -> 0.01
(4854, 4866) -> 0.26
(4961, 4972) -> -0.02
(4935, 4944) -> -0.02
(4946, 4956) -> -0.03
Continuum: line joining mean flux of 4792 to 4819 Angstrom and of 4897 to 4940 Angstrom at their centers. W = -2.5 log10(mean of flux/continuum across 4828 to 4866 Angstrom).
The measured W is 0.100 mag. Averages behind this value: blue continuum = 99.8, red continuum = 92.7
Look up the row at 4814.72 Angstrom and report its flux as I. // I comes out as 102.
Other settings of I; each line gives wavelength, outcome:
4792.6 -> 118.2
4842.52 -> 94.17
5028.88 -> 86.38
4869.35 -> 90.1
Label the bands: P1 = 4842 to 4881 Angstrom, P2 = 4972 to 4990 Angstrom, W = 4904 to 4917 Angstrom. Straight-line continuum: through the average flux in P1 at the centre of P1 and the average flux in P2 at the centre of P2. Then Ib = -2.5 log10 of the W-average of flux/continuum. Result -0.07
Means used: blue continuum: 88.1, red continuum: 91.3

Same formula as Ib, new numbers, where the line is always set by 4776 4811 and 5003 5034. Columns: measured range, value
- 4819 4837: -0.02 mag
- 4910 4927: 0.01 mag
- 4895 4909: -0.02 mag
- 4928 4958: -0.02 mag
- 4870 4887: 0.00 mag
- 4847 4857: 0.05 mag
